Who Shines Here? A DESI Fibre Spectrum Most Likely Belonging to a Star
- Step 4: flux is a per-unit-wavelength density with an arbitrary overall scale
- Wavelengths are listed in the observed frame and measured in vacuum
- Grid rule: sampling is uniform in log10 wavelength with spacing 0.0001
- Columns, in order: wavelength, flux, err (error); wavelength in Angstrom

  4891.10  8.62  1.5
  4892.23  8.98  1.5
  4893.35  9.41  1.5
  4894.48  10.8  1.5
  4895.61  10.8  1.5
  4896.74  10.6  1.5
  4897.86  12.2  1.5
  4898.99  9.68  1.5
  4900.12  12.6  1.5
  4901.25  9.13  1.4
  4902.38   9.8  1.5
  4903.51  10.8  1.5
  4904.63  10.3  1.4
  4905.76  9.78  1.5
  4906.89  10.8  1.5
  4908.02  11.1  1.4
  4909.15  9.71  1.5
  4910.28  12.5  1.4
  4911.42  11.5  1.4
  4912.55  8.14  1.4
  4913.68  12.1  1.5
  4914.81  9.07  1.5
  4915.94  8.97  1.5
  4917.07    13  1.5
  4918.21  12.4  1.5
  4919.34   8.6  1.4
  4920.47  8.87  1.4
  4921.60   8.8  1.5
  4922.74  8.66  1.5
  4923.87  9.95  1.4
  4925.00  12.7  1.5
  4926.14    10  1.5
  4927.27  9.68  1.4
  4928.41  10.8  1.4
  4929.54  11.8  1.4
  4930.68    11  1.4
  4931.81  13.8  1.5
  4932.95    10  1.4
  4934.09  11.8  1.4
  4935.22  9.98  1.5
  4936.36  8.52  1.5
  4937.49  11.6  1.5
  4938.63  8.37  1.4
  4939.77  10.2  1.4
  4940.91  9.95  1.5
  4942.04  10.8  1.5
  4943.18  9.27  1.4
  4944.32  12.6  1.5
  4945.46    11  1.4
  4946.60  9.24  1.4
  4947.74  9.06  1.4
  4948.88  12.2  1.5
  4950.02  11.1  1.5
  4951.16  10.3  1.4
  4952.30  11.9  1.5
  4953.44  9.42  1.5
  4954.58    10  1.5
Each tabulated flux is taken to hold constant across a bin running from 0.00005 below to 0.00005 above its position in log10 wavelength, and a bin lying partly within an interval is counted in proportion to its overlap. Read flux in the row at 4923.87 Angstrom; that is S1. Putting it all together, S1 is 9.95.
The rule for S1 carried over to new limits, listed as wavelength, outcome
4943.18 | 9.27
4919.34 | 8.6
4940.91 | 9.95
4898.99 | 9.68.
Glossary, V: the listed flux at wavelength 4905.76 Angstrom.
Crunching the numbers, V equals 9.78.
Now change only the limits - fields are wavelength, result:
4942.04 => 10.8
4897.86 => 12.2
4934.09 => 11.8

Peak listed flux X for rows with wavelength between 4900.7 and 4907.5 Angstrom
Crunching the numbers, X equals 10.8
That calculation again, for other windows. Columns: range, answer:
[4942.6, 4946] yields 12.6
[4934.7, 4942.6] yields 11.6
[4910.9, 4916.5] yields 12.1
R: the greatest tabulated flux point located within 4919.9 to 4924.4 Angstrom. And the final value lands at 9.95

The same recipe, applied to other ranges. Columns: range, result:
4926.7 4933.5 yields 13.8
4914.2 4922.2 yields 13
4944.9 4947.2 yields 11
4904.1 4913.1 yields 12.5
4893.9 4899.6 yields 12.2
